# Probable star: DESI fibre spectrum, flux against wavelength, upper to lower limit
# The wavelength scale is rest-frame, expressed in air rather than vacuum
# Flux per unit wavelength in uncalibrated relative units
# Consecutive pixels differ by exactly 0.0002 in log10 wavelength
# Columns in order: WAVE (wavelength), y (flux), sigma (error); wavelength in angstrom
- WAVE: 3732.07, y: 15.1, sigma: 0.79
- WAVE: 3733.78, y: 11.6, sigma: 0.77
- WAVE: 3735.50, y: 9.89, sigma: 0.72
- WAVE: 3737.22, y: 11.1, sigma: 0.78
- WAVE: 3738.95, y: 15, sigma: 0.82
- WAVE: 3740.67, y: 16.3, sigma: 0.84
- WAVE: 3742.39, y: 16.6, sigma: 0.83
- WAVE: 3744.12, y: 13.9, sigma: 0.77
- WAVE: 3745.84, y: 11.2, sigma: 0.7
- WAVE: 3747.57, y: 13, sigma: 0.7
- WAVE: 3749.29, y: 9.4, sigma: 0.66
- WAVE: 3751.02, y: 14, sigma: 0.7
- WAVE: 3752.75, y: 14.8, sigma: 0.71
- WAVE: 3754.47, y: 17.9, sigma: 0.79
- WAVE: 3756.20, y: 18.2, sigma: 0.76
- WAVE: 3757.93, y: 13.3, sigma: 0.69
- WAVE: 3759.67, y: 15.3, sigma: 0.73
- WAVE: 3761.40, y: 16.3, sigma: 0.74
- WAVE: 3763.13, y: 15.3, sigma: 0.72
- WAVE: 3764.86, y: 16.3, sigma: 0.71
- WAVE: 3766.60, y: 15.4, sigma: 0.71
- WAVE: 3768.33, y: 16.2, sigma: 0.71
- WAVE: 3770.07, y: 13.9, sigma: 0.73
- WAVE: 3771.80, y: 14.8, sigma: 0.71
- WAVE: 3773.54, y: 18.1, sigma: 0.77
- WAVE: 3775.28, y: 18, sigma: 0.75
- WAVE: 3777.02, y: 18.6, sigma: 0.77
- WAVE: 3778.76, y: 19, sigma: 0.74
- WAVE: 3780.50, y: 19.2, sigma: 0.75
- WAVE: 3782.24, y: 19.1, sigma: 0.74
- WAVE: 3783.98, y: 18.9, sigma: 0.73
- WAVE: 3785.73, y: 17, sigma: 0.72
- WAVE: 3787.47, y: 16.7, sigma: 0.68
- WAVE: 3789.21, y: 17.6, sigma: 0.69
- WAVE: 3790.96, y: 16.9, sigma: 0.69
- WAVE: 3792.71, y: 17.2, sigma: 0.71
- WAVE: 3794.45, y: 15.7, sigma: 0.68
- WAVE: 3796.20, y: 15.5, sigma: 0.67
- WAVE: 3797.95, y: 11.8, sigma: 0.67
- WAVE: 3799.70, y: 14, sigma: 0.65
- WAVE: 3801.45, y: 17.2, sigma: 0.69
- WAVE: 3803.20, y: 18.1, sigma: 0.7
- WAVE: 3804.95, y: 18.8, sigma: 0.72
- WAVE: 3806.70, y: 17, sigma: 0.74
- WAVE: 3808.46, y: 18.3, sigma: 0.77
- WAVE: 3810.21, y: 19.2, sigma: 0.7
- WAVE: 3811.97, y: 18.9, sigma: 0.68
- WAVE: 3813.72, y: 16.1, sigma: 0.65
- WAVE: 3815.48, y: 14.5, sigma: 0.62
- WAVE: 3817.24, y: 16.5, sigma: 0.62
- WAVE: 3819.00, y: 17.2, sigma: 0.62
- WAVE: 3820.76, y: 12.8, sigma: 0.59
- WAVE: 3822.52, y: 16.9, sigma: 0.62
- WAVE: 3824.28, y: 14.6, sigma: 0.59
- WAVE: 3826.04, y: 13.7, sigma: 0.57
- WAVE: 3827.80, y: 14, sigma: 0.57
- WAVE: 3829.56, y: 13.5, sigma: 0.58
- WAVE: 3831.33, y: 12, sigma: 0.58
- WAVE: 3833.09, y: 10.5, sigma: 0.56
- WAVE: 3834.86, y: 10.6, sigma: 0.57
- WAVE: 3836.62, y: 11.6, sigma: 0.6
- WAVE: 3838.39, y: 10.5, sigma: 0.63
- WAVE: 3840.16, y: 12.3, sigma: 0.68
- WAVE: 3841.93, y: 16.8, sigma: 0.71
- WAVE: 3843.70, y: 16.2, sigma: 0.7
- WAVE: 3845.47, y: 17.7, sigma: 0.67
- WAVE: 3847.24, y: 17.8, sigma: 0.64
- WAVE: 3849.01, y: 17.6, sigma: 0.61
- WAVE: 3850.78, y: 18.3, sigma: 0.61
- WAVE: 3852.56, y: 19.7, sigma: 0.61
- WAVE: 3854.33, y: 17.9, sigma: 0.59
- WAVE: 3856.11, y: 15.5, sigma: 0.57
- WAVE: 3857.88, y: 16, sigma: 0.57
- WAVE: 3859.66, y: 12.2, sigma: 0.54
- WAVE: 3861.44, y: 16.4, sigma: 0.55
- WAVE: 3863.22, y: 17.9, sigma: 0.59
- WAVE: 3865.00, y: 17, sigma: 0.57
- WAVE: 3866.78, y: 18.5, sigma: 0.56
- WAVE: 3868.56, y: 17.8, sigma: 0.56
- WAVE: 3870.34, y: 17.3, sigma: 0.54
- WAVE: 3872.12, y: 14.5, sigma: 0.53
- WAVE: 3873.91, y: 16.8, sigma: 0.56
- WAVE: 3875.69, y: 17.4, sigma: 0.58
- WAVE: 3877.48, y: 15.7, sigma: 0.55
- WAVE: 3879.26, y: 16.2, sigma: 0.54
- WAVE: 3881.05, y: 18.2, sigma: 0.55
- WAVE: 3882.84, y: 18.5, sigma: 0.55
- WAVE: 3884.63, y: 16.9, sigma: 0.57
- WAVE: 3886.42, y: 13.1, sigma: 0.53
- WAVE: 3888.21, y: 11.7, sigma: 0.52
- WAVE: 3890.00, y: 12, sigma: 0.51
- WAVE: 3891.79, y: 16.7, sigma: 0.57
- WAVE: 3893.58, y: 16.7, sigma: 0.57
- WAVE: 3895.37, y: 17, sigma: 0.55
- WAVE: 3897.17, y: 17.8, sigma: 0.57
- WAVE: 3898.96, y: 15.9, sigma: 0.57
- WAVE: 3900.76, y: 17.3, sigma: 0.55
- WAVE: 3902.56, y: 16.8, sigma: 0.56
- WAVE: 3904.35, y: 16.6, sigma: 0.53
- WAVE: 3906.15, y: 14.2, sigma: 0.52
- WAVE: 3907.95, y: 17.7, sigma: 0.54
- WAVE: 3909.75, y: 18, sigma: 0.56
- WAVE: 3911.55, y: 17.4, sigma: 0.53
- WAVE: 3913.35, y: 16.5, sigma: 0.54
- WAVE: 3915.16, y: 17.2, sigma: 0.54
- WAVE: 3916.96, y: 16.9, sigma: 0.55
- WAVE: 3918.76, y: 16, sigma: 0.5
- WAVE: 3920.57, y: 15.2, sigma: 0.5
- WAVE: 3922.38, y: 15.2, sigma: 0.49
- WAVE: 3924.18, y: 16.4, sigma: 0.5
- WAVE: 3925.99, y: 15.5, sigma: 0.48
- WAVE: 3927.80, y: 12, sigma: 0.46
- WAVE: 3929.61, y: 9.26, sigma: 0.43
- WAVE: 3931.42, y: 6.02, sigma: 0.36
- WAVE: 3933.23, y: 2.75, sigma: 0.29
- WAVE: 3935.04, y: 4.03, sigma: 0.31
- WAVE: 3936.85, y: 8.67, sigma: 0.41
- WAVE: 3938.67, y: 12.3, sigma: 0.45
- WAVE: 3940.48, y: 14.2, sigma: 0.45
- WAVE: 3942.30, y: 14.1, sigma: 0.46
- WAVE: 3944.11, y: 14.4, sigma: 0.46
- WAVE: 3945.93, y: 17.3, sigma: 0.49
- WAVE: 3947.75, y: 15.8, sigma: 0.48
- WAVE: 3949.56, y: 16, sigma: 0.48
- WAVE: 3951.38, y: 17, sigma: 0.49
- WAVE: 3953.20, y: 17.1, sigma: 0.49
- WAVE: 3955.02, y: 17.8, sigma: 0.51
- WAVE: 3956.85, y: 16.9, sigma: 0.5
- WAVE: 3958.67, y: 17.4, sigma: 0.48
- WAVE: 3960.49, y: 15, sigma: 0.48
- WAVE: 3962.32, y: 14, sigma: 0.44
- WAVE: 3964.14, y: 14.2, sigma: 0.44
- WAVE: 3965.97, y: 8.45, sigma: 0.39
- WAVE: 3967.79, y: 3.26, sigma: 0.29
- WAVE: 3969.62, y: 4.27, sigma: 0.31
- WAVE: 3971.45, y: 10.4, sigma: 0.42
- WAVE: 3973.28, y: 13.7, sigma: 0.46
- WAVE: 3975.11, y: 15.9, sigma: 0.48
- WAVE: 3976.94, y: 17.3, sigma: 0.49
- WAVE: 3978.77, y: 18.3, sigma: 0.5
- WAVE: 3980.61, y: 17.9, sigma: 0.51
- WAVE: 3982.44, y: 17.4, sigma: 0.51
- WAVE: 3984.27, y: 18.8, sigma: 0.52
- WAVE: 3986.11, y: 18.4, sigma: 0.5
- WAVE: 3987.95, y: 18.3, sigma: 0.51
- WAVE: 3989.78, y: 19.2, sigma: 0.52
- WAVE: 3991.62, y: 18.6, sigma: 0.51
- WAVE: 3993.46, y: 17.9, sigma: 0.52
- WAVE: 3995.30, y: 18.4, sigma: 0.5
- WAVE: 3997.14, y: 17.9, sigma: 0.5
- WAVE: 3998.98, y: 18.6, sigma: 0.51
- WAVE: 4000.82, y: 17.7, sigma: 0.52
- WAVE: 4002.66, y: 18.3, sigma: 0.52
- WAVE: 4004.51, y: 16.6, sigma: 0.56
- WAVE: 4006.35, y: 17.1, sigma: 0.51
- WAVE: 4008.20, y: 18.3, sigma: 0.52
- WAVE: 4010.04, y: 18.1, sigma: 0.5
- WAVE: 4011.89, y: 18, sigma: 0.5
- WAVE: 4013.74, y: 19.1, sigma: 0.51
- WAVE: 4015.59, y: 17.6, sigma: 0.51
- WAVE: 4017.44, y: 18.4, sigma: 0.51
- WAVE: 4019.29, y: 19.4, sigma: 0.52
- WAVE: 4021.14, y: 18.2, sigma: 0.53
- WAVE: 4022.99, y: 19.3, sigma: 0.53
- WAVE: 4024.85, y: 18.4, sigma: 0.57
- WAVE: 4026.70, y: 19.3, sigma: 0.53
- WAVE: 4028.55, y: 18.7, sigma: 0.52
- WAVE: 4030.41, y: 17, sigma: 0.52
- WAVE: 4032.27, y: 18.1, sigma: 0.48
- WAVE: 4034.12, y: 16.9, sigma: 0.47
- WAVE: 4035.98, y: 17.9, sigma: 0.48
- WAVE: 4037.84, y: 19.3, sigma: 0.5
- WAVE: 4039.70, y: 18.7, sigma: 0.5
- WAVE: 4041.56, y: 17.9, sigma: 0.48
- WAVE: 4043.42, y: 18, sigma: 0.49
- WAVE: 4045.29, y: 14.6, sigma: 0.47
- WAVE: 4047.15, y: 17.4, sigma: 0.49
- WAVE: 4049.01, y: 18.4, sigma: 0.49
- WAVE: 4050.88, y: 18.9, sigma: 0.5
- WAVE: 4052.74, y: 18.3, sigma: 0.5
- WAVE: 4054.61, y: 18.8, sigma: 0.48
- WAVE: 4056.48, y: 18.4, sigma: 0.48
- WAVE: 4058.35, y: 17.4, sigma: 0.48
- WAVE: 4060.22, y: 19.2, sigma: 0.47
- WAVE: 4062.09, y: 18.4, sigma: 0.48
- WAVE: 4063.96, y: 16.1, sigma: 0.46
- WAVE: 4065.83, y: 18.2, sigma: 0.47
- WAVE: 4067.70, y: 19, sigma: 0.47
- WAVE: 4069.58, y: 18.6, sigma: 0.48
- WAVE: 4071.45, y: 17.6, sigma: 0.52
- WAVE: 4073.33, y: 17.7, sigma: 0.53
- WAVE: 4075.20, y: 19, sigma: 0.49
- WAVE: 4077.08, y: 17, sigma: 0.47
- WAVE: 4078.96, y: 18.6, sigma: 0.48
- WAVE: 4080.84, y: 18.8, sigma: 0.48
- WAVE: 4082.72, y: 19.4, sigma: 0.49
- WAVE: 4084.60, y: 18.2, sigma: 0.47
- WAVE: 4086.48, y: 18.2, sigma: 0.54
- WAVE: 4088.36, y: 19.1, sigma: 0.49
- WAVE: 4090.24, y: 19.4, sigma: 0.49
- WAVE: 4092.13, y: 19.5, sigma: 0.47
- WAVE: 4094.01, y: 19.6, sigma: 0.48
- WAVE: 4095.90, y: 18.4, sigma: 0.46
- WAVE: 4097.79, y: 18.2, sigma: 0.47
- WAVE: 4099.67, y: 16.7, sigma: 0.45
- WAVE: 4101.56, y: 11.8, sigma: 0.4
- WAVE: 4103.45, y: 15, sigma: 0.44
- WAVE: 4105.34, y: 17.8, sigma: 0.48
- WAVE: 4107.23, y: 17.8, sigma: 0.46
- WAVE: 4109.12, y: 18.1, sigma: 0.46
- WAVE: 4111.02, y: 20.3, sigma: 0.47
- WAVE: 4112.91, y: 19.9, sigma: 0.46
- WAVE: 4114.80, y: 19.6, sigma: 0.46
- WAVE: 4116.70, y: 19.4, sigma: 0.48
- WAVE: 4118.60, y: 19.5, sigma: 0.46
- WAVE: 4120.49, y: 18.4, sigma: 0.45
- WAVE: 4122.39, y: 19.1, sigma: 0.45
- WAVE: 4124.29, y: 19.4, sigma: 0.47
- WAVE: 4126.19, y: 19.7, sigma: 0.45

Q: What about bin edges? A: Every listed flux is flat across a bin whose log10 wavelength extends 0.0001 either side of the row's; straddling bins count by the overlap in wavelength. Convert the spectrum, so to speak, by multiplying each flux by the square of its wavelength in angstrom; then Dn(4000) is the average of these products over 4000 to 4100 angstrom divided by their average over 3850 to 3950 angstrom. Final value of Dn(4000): 1.29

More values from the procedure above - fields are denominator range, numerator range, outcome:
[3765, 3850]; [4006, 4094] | 1.30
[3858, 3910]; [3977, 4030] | 1.19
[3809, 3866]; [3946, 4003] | 1.10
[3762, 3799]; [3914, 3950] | 0.84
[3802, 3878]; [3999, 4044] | 1.26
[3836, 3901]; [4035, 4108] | 1.23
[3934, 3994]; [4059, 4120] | 1.33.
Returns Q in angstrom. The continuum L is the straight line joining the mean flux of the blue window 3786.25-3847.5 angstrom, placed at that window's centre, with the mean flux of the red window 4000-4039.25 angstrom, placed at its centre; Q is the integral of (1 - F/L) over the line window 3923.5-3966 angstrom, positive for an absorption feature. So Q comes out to 9.6 angstrom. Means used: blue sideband 15.4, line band 13.3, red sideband 18.2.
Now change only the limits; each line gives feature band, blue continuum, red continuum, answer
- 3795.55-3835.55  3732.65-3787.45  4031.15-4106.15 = 1.44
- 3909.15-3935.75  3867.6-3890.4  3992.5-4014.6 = 5.42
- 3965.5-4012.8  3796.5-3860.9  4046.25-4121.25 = 3.07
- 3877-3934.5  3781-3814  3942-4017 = 5.30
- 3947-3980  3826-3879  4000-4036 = 6.09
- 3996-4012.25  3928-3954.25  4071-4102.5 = -3.50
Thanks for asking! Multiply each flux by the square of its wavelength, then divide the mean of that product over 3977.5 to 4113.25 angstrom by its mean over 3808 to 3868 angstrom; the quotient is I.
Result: 1.3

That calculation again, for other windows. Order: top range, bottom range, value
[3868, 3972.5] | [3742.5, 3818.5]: 0.96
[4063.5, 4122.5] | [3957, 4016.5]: 1.19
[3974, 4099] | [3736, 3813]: 1.29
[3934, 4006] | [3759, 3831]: 1.01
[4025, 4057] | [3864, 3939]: 1.30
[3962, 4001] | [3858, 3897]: 1.01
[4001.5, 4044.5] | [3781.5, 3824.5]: 1.22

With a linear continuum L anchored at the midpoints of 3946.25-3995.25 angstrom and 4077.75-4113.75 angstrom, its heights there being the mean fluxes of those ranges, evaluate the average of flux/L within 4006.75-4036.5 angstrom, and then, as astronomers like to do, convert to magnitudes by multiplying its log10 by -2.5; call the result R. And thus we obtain -0.11 mag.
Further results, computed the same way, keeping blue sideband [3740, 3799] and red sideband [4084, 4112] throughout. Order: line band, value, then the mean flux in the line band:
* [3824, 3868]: 0.08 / 15.2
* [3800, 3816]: -0.09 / 17.5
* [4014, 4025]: -0.07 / 18.6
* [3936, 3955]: 0.14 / 14.9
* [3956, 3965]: 0.10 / 15.5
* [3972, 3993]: -0.02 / 17.5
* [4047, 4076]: -0.03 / 18.2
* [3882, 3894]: 0.11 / 15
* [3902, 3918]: 0.00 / 16.8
